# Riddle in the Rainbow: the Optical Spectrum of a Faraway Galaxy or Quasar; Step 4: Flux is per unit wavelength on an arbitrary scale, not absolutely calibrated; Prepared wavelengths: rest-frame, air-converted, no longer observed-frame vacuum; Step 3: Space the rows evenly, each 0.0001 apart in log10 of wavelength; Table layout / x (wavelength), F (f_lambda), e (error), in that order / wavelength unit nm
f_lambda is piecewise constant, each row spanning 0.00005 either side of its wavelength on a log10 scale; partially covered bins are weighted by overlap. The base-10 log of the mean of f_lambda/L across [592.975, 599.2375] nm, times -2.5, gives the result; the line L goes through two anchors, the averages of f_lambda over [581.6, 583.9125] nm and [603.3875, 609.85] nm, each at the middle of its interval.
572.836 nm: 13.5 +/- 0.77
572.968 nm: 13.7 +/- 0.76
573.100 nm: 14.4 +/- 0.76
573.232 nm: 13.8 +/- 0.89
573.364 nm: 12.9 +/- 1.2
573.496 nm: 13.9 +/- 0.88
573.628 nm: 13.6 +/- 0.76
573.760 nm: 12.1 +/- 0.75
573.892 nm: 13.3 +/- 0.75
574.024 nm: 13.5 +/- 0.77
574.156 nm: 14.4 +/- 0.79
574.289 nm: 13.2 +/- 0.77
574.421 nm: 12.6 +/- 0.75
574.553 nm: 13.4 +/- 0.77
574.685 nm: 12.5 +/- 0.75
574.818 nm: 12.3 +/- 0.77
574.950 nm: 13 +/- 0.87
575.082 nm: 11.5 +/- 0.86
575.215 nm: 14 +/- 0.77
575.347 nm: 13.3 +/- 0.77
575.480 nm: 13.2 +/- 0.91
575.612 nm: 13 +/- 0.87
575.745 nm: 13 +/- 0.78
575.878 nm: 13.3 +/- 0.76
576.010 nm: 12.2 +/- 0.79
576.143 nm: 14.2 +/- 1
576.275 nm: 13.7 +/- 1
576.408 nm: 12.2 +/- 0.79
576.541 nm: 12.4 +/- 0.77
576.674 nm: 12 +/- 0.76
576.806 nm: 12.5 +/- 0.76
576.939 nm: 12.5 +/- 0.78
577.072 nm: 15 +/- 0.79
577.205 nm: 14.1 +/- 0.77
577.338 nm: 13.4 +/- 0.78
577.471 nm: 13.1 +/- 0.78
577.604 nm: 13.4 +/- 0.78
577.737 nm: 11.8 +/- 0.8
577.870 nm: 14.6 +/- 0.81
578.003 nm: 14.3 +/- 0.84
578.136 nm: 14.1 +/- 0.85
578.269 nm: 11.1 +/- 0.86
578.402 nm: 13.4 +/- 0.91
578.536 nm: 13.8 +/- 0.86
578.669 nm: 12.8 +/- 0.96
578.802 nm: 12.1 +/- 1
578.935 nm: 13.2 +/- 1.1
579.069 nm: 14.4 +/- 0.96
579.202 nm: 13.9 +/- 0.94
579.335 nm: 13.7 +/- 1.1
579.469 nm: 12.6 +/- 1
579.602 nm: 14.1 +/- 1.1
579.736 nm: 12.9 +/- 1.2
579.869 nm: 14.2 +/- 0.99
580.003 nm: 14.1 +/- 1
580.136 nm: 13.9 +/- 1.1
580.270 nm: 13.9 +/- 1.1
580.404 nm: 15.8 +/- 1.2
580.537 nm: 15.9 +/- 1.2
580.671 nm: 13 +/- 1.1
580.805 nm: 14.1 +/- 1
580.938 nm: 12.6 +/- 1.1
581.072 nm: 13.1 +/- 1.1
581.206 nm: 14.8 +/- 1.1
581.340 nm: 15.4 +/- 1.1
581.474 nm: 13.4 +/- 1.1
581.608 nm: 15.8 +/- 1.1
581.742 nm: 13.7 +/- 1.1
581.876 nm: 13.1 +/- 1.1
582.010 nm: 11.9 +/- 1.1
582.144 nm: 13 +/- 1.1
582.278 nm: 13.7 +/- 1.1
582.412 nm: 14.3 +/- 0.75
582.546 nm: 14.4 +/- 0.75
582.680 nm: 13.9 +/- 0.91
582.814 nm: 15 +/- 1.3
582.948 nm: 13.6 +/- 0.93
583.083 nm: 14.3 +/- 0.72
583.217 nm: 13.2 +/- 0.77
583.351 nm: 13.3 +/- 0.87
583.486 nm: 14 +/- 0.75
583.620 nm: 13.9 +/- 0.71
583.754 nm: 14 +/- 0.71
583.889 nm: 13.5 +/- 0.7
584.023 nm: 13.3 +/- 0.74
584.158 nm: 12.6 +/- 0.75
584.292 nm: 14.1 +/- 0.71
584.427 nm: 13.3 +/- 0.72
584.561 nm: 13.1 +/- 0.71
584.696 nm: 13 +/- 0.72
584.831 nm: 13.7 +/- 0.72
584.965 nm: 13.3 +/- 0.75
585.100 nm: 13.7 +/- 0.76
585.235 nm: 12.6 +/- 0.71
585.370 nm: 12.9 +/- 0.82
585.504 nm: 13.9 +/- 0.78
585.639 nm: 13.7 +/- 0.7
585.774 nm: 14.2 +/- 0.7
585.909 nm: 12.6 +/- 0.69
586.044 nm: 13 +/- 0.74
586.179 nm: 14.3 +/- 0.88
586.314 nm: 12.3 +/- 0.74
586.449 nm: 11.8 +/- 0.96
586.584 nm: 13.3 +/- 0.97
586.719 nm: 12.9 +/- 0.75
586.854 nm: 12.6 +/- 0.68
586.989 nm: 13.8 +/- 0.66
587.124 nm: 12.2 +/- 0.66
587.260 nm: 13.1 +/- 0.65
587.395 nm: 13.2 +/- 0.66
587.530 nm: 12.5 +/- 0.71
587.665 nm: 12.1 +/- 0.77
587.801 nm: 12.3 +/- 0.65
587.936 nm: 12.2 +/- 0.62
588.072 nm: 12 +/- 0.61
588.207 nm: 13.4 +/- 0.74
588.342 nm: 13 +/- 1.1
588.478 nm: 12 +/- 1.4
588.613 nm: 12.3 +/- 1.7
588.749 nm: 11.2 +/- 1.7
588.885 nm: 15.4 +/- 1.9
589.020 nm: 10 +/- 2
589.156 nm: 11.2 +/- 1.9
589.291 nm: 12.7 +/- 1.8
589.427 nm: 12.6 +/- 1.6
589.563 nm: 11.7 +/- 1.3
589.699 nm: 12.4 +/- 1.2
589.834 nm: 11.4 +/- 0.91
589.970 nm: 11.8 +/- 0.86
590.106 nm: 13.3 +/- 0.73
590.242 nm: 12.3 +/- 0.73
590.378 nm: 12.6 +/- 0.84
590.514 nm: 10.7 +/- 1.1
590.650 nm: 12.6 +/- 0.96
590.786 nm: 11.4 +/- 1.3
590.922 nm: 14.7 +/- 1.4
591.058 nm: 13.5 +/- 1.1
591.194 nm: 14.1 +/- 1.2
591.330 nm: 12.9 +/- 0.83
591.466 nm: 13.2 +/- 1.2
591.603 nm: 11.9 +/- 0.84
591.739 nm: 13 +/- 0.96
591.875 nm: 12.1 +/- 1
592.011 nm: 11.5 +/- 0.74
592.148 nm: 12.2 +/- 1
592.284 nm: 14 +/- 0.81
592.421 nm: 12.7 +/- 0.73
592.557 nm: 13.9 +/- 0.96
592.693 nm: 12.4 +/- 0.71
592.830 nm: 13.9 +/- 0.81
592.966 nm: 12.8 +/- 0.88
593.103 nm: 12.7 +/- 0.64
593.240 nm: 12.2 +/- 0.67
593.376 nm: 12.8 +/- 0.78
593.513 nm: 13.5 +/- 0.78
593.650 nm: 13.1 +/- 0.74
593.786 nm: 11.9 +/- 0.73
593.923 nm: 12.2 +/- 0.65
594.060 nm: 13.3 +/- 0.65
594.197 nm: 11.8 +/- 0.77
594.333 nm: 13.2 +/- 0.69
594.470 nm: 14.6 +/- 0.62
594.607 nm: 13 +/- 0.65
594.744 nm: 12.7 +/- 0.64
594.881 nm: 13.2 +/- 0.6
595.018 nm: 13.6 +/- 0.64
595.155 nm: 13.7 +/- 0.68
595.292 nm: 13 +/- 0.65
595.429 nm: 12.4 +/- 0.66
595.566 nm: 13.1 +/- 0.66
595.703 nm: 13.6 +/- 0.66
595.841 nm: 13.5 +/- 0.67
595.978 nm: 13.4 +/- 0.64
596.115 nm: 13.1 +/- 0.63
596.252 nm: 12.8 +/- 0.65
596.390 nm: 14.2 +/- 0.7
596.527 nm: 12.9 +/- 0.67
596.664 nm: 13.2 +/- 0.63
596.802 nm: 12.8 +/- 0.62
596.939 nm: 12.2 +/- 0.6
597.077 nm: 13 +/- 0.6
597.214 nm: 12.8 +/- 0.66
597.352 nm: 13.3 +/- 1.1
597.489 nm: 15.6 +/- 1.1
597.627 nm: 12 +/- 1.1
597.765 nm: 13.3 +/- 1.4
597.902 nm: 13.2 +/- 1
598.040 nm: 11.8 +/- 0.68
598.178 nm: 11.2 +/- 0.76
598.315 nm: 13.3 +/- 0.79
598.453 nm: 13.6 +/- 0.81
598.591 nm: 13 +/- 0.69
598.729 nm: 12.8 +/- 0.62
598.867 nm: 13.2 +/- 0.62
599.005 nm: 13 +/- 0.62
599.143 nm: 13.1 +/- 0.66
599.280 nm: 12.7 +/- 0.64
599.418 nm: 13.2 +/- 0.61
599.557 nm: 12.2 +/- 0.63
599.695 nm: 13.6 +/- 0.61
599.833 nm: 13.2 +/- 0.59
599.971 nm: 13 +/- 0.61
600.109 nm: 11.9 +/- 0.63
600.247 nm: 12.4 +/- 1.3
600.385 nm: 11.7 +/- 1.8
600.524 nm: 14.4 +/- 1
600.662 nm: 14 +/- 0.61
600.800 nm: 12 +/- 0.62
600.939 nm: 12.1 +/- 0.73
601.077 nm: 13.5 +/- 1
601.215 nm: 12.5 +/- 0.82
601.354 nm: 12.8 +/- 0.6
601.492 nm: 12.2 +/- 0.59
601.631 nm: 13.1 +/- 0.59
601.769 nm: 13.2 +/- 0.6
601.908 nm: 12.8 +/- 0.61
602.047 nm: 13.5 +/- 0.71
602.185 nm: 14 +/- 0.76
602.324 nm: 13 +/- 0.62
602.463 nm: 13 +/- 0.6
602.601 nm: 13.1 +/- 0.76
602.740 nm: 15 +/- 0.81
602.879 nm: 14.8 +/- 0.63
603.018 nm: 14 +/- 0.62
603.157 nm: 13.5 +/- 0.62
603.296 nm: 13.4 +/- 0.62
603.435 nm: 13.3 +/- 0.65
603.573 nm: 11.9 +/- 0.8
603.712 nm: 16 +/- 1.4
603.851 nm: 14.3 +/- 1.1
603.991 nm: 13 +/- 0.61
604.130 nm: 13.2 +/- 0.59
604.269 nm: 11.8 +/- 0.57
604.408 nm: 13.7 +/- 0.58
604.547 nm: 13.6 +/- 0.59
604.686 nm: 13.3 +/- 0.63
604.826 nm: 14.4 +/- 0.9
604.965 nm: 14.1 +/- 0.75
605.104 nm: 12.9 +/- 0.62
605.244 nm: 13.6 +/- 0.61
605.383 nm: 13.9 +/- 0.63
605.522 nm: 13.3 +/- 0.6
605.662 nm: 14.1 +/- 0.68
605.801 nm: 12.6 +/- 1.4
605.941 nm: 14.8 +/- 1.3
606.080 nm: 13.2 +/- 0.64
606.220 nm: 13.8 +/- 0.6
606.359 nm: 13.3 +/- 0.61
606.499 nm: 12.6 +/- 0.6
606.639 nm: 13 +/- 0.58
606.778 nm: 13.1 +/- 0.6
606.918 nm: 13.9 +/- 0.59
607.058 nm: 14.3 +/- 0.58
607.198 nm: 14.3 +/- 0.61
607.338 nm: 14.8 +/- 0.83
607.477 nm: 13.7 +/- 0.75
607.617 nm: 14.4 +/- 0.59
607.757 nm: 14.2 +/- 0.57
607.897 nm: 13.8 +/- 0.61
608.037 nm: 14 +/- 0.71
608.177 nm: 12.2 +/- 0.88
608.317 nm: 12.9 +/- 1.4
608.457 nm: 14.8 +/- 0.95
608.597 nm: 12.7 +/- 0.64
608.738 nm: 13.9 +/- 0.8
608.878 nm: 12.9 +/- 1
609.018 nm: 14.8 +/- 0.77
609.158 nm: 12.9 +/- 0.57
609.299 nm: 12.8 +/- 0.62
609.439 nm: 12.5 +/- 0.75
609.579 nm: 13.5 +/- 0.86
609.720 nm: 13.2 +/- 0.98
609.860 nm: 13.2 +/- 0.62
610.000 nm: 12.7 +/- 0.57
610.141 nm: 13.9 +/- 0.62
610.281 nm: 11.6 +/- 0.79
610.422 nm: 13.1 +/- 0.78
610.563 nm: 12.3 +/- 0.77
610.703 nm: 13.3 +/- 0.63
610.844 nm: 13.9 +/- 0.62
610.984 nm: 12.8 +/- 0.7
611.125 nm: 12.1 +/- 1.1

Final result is 0.05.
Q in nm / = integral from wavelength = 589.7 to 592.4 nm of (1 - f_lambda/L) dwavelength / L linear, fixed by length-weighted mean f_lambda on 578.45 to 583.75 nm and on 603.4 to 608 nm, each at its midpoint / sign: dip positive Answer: 0.228 nm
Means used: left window 13.8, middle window 12.6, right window 13.6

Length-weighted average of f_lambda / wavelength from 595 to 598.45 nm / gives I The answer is 13.1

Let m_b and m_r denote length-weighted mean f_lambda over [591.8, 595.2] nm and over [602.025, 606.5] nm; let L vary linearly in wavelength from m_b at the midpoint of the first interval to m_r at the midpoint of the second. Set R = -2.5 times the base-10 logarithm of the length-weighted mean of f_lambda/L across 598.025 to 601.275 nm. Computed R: 0.04 mag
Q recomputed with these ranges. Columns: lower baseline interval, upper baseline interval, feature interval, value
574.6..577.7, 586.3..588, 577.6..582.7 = -0.321 nm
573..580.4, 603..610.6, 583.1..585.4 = -0.012 nm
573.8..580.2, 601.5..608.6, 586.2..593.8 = 0.446 nm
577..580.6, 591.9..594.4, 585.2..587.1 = 0.014 nm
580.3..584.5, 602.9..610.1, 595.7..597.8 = 0.070 nm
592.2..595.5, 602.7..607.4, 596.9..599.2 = 0.050 nm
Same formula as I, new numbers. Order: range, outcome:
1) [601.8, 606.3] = 13.6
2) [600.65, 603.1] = 13.2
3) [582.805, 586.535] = 13.4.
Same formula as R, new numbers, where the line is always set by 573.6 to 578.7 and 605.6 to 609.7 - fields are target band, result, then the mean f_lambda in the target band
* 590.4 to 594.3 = 0.05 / 12.8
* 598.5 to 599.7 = 0.04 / 13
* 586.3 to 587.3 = 0.04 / 12.8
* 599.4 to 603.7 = 0.03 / 13.1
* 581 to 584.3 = -0.05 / 13.8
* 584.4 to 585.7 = -0.01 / 13.3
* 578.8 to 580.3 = -0.04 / 13.6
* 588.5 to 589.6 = 0.10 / 12.1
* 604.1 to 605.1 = 0.01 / 13.4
